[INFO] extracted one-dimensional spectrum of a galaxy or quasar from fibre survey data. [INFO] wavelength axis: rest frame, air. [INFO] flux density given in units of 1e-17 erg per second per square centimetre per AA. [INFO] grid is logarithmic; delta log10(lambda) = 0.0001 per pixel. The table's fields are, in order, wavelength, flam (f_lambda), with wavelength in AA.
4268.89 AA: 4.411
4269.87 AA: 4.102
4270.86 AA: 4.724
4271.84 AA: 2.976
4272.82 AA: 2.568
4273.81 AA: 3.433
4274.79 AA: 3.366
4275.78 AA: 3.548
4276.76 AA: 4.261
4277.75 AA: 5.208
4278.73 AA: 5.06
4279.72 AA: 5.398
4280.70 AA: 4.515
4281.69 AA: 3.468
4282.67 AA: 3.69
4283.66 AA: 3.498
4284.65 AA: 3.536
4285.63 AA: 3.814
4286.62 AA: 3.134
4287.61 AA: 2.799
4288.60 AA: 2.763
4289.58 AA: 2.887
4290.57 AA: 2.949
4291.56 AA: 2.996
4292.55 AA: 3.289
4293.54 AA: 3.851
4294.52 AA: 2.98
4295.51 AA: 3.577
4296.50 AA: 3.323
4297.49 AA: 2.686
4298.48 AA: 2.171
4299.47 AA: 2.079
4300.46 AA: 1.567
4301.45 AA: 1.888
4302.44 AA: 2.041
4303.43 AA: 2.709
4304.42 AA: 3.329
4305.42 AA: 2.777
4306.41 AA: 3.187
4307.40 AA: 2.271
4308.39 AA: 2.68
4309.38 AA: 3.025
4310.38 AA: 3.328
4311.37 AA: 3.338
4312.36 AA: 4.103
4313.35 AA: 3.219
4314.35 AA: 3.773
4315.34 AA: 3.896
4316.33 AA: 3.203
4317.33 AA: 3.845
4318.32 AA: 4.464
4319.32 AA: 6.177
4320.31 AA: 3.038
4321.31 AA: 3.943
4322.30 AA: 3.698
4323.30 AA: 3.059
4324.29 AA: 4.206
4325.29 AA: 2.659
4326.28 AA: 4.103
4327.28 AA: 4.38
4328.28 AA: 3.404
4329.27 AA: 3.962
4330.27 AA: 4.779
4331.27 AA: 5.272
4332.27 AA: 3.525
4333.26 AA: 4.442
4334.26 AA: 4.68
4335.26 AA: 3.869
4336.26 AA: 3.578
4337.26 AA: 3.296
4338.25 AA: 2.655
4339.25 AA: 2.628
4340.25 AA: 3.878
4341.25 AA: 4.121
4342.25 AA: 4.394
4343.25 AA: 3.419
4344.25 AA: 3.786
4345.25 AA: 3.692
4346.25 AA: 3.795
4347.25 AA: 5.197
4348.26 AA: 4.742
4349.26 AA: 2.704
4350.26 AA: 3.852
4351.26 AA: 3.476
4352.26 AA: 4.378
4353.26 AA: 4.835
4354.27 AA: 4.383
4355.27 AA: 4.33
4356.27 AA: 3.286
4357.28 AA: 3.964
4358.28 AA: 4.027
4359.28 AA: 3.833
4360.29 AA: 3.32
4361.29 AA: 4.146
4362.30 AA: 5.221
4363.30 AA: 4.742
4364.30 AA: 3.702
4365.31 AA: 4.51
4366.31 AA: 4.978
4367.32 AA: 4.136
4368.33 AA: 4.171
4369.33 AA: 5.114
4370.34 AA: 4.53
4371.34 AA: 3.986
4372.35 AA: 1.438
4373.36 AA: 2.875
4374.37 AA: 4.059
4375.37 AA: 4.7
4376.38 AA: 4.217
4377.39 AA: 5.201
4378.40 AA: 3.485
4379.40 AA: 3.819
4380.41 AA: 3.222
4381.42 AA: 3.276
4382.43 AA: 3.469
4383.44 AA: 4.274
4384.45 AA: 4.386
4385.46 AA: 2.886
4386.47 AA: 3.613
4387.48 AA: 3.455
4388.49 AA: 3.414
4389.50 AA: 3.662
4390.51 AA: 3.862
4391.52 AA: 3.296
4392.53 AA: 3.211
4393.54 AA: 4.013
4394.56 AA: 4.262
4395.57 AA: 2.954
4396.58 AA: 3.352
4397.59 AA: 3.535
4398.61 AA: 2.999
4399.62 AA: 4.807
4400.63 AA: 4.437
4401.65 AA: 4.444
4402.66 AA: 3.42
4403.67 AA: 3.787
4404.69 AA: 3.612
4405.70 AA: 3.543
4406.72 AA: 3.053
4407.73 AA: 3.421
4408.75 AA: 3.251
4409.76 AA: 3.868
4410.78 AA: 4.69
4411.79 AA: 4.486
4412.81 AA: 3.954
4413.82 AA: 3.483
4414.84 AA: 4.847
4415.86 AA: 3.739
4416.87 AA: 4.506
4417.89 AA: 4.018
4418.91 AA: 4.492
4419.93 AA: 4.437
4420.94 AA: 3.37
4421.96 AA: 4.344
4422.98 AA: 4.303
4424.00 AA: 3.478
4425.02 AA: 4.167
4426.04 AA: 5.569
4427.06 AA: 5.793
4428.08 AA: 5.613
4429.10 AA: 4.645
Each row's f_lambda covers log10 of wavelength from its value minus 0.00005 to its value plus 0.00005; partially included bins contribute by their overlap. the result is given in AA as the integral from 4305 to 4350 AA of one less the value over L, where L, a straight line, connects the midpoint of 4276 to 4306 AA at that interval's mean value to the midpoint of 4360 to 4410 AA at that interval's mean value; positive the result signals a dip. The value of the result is -3.21 AA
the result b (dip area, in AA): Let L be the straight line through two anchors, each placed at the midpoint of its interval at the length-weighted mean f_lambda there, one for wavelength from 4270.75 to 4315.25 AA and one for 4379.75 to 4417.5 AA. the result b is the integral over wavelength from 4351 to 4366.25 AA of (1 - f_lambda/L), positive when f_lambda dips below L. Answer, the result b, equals -2.6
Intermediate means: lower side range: 3.28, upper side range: 3.74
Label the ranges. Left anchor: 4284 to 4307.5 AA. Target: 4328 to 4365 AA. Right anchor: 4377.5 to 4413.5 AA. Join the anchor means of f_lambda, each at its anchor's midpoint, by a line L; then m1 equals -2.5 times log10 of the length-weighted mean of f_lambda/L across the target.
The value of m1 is -0.21 mag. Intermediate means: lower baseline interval 2.87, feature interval 3.99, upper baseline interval 3.71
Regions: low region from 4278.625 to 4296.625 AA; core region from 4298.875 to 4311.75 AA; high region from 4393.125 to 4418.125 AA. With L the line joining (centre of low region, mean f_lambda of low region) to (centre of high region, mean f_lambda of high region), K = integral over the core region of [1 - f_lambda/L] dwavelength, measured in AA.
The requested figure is 3.4 AA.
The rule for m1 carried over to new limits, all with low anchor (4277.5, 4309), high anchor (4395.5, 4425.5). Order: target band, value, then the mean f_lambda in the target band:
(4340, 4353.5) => -0.144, 4.01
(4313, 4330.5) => -0.156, 3.87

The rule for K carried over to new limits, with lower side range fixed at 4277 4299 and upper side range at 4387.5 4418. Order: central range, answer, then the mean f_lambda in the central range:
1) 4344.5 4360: -1.4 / 4.02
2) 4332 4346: -0.3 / 3.72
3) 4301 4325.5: 1.5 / 3.37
